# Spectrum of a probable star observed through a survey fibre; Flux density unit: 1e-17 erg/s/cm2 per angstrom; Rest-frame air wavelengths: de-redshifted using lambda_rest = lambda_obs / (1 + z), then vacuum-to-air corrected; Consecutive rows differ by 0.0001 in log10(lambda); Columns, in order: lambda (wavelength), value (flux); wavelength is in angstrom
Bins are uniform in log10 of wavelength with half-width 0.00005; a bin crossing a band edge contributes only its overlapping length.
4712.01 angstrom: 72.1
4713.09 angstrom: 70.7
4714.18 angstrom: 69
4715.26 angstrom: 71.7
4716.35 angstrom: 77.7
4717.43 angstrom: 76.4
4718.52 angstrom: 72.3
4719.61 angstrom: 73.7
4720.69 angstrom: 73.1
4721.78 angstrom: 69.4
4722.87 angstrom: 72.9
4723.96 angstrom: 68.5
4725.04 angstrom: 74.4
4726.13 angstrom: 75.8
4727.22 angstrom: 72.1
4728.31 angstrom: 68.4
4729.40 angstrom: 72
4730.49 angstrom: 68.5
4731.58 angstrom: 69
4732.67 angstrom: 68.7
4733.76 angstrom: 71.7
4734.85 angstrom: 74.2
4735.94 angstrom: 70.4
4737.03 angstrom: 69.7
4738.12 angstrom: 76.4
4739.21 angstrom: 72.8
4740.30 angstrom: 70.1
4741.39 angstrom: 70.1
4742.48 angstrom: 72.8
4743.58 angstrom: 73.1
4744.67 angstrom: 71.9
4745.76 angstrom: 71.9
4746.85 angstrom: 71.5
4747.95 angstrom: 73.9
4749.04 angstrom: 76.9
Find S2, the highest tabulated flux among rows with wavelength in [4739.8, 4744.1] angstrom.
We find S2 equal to 73.1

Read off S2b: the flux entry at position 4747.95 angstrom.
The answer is 73.9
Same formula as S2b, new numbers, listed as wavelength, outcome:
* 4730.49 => 68.5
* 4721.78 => 69.4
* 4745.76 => 71.9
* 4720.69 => 73.1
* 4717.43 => 76.4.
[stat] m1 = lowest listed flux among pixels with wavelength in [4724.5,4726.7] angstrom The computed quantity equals 74.4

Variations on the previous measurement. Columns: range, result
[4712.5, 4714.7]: 69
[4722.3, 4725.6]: 68.5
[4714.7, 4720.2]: 71.7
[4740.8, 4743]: 70.1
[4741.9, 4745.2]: 71.9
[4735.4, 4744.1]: 69.7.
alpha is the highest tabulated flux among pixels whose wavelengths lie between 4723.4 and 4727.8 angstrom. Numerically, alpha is 75.8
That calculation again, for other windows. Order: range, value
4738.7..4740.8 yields 72.8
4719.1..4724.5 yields 73.7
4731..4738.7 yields 76.4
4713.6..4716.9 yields 77.7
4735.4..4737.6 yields 70.4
